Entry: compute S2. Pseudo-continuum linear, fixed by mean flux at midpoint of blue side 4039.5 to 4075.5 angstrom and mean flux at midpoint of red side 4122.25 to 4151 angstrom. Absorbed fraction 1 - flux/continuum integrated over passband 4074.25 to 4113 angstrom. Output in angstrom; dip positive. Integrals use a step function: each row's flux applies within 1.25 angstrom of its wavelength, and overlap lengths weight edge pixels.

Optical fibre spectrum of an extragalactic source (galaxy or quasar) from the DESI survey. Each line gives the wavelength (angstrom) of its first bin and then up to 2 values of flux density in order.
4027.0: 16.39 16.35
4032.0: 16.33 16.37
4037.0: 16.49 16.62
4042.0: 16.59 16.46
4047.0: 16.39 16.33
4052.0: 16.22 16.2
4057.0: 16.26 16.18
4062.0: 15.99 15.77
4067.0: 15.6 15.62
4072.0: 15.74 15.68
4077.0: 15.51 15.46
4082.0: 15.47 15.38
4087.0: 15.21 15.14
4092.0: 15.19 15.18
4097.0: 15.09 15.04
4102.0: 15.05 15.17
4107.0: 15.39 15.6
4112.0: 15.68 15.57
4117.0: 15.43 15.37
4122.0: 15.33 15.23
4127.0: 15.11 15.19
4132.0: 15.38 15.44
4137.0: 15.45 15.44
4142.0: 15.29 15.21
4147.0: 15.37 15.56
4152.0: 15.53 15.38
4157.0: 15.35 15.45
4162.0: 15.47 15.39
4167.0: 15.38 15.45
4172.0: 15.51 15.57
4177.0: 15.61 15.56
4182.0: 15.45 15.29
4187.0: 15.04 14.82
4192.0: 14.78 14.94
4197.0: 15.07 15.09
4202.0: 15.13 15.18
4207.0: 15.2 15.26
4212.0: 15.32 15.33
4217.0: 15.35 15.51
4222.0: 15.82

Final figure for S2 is 1.1 angstrom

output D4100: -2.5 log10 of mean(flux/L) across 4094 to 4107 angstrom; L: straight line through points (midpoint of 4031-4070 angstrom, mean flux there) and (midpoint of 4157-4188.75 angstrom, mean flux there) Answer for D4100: 0.054 mag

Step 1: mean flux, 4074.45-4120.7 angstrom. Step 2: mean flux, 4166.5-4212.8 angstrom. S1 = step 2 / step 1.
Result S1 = 1.0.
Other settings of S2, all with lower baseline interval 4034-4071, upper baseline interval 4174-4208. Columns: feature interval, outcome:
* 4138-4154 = 0.1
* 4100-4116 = 0.4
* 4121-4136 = 0.3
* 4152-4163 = 0.0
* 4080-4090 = 0.4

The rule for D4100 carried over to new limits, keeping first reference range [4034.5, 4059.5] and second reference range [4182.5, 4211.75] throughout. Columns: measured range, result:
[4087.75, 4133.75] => 0.038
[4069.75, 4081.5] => 0.037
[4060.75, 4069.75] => 0.032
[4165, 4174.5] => -0.009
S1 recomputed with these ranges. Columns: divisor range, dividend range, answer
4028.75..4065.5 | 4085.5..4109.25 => 0.93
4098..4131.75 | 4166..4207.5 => 0.99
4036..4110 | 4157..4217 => 0.97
